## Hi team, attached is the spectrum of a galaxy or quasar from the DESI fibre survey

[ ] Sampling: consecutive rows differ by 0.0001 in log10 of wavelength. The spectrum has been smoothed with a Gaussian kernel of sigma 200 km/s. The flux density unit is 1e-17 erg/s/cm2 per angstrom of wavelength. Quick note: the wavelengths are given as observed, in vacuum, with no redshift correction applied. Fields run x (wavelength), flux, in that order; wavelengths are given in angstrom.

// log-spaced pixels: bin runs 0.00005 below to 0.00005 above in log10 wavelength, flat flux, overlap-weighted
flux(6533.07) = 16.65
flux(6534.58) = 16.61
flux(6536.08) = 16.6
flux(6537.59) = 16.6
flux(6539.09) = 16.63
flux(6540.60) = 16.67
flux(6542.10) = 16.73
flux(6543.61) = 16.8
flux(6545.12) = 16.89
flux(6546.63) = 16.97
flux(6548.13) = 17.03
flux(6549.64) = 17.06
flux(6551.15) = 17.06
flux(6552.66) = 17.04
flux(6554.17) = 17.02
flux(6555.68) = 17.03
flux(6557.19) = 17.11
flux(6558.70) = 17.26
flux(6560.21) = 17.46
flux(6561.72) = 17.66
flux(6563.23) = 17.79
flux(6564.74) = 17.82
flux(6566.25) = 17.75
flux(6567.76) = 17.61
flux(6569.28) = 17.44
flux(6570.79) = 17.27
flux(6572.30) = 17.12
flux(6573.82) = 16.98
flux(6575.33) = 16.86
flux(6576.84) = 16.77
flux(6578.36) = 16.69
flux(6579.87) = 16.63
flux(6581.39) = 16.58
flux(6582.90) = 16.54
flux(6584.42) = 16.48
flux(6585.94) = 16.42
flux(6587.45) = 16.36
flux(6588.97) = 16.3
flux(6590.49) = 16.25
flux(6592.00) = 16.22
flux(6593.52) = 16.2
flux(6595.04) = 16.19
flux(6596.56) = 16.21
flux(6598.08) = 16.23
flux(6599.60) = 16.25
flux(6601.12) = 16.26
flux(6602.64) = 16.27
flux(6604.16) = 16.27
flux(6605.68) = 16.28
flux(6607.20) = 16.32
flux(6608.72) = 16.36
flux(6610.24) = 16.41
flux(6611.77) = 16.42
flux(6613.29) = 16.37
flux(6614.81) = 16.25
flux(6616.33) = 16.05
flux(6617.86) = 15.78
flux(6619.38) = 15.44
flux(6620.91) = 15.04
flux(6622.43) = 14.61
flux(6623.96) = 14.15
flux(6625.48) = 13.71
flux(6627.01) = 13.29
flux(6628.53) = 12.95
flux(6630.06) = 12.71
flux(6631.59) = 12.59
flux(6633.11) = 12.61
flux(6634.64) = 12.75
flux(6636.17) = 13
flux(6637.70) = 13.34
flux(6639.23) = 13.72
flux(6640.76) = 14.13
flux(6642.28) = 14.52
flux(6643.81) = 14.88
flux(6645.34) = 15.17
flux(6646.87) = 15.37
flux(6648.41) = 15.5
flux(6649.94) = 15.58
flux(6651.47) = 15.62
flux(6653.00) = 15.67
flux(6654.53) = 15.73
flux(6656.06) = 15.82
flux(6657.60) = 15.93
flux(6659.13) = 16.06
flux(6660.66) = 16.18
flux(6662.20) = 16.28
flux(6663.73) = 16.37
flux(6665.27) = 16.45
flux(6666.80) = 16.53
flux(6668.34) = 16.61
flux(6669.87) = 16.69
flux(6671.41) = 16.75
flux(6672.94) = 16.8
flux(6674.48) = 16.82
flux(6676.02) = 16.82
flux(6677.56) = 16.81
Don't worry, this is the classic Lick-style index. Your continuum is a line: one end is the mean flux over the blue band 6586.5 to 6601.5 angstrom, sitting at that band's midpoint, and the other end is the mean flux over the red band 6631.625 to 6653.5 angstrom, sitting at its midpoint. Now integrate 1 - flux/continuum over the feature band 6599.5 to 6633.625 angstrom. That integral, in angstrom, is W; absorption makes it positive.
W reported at 0.5 angstrom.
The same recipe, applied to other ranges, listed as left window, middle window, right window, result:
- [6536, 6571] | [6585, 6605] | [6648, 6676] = 0.62 angstrom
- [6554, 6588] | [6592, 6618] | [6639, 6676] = 0.54 angstrom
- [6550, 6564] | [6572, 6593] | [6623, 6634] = -1.02 angstrom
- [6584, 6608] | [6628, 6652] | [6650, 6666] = 3.06 angstrom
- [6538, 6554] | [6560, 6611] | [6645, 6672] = -0.36 angstrom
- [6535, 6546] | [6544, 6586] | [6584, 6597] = -1.51 angstrom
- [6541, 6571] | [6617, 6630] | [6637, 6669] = 1.41 angstrom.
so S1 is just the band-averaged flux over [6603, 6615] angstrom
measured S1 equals 16.3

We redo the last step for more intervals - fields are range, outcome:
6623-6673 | 14.9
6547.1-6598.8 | 16.9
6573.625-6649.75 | 15.4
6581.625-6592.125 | 16.4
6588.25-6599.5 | 16.2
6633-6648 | 14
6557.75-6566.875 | 17.6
